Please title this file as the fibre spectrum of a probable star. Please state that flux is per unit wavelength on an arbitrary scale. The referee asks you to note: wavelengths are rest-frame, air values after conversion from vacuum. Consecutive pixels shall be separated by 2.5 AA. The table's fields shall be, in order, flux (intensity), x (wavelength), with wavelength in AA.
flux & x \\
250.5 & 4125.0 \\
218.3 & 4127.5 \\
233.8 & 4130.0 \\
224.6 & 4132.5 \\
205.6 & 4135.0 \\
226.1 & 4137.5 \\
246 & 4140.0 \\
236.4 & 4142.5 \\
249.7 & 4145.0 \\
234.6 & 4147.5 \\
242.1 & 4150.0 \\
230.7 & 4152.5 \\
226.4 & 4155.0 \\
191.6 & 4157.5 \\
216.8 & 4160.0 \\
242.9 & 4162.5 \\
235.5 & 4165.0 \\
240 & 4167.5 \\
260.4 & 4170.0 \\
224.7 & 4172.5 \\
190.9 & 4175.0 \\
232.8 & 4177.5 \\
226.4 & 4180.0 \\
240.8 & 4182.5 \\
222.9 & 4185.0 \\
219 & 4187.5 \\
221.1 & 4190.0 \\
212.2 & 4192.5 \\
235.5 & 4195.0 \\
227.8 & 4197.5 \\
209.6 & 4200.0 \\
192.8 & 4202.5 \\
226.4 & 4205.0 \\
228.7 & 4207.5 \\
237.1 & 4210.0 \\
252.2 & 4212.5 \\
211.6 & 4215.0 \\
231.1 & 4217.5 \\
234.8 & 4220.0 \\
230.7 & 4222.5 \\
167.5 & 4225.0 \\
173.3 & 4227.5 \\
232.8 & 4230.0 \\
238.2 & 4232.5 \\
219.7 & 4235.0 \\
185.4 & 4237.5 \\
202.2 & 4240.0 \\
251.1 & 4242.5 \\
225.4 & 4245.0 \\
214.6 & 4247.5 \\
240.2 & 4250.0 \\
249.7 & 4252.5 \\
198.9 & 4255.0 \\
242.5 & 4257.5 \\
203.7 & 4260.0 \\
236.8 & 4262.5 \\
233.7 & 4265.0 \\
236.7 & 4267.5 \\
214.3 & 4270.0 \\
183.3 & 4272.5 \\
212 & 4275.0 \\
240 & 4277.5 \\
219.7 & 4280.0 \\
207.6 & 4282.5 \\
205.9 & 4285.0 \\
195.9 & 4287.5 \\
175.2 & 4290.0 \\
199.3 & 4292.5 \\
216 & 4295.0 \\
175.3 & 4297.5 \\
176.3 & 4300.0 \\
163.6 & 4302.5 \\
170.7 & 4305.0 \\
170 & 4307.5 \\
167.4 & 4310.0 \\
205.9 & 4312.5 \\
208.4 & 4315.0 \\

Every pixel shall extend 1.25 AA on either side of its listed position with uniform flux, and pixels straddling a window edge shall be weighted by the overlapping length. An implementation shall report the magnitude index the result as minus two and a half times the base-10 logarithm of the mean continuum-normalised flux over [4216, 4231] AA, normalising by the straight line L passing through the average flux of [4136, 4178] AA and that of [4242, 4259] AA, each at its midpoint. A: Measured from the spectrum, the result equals 0.09 mag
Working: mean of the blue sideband 231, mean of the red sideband 231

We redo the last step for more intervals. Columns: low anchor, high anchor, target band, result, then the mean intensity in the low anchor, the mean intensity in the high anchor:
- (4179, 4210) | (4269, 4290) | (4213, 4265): -0.03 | 223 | 208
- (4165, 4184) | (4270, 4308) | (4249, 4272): -0.11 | 231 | 195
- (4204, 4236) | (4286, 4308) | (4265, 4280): -0.12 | 222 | 183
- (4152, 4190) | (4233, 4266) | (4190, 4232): 0.03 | 227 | 224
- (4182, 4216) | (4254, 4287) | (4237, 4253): -0.02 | 224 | 218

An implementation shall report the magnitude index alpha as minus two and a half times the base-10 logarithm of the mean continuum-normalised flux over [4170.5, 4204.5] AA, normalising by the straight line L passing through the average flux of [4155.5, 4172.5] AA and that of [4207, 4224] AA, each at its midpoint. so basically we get 0.049 mag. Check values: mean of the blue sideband 231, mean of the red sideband 232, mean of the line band 221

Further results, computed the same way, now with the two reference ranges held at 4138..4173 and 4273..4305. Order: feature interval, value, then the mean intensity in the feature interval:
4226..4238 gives 0.01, 211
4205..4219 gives -0.06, 232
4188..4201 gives 0.01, 221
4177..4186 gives -0.02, 231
